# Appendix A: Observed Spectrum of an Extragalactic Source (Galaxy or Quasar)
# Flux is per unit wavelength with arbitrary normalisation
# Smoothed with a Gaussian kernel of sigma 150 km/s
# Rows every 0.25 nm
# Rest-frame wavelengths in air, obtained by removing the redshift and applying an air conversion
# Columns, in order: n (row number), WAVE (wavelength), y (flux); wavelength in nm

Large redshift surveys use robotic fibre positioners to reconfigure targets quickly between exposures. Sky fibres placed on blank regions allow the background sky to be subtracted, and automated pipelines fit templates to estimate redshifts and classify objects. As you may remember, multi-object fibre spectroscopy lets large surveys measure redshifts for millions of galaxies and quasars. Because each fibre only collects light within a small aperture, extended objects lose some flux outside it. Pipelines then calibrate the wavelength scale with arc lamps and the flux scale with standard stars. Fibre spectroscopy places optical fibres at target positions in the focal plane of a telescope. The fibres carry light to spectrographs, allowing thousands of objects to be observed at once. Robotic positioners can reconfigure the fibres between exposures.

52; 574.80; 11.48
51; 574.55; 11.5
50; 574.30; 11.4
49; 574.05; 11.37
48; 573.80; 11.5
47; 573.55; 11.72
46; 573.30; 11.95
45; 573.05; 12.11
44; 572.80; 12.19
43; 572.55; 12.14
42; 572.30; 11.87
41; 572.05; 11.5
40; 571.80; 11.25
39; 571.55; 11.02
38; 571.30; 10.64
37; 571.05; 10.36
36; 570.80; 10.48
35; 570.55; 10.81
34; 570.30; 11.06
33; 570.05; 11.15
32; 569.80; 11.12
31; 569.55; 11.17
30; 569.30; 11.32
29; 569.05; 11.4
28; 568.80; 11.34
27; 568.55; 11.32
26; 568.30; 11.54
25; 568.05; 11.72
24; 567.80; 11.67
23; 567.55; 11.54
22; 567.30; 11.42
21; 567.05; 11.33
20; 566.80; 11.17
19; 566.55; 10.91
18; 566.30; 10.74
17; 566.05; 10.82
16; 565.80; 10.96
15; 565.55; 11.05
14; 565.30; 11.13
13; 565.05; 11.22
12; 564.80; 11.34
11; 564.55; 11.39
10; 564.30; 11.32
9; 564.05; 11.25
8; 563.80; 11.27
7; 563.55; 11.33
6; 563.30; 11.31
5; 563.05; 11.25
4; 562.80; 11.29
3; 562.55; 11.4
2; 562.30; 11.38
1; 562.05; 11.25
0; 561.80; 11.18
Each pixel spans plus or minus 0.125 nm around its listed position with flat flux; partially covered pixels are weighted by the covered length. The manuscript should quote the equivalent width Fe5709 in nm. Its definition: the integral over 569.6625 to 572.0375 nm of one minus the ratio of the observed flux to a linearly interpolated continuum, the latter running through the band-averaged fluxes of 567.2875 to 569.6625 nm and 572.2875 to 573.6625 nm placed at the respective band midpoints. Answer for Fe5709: 0.17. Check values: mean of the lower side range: 11.4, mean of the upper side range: 12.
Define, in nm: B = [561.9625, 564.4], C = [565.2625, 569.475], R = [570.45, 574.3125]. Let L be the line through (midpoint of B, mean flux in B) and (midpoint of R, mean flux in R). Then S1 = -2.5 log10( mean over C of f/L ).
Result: 0.01 mag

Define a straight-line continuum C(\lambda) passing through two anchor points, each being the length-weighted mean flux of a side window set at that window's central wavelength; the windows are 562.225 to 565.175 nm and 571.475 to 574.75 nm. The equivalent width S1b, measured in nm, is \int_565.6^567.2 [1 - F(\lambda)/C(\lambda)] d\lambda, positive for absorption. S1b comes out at 0.06 nm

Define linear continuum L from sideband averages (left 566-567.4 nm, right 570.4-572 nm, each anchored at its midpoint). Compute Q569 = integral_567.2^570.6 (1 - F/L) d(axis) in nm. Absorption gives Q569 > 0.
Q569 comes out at -0.12 nm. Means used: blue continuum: 11.1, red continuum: 10.8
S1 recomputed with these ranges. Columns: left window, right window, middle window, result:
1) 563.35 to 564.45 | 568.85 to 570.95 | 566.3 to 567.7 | -0.01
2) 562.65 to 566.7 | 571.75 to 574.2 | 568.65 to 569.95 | 0.02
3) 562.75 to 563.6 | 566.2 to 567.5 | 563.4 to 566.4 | 0.01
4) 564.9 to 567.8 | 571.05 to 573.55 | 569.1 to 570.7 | 0.03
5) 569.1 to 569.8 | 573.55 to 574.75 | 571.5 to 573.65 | -0.04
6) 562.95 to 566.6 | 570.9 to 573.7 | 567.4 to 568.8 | -0.02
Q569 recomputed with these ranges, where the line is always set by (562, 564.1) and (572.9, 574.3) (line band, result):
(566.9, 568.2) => -0.01 nm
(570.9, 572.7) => 0.06 nm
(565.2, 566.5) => 0.05 nm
